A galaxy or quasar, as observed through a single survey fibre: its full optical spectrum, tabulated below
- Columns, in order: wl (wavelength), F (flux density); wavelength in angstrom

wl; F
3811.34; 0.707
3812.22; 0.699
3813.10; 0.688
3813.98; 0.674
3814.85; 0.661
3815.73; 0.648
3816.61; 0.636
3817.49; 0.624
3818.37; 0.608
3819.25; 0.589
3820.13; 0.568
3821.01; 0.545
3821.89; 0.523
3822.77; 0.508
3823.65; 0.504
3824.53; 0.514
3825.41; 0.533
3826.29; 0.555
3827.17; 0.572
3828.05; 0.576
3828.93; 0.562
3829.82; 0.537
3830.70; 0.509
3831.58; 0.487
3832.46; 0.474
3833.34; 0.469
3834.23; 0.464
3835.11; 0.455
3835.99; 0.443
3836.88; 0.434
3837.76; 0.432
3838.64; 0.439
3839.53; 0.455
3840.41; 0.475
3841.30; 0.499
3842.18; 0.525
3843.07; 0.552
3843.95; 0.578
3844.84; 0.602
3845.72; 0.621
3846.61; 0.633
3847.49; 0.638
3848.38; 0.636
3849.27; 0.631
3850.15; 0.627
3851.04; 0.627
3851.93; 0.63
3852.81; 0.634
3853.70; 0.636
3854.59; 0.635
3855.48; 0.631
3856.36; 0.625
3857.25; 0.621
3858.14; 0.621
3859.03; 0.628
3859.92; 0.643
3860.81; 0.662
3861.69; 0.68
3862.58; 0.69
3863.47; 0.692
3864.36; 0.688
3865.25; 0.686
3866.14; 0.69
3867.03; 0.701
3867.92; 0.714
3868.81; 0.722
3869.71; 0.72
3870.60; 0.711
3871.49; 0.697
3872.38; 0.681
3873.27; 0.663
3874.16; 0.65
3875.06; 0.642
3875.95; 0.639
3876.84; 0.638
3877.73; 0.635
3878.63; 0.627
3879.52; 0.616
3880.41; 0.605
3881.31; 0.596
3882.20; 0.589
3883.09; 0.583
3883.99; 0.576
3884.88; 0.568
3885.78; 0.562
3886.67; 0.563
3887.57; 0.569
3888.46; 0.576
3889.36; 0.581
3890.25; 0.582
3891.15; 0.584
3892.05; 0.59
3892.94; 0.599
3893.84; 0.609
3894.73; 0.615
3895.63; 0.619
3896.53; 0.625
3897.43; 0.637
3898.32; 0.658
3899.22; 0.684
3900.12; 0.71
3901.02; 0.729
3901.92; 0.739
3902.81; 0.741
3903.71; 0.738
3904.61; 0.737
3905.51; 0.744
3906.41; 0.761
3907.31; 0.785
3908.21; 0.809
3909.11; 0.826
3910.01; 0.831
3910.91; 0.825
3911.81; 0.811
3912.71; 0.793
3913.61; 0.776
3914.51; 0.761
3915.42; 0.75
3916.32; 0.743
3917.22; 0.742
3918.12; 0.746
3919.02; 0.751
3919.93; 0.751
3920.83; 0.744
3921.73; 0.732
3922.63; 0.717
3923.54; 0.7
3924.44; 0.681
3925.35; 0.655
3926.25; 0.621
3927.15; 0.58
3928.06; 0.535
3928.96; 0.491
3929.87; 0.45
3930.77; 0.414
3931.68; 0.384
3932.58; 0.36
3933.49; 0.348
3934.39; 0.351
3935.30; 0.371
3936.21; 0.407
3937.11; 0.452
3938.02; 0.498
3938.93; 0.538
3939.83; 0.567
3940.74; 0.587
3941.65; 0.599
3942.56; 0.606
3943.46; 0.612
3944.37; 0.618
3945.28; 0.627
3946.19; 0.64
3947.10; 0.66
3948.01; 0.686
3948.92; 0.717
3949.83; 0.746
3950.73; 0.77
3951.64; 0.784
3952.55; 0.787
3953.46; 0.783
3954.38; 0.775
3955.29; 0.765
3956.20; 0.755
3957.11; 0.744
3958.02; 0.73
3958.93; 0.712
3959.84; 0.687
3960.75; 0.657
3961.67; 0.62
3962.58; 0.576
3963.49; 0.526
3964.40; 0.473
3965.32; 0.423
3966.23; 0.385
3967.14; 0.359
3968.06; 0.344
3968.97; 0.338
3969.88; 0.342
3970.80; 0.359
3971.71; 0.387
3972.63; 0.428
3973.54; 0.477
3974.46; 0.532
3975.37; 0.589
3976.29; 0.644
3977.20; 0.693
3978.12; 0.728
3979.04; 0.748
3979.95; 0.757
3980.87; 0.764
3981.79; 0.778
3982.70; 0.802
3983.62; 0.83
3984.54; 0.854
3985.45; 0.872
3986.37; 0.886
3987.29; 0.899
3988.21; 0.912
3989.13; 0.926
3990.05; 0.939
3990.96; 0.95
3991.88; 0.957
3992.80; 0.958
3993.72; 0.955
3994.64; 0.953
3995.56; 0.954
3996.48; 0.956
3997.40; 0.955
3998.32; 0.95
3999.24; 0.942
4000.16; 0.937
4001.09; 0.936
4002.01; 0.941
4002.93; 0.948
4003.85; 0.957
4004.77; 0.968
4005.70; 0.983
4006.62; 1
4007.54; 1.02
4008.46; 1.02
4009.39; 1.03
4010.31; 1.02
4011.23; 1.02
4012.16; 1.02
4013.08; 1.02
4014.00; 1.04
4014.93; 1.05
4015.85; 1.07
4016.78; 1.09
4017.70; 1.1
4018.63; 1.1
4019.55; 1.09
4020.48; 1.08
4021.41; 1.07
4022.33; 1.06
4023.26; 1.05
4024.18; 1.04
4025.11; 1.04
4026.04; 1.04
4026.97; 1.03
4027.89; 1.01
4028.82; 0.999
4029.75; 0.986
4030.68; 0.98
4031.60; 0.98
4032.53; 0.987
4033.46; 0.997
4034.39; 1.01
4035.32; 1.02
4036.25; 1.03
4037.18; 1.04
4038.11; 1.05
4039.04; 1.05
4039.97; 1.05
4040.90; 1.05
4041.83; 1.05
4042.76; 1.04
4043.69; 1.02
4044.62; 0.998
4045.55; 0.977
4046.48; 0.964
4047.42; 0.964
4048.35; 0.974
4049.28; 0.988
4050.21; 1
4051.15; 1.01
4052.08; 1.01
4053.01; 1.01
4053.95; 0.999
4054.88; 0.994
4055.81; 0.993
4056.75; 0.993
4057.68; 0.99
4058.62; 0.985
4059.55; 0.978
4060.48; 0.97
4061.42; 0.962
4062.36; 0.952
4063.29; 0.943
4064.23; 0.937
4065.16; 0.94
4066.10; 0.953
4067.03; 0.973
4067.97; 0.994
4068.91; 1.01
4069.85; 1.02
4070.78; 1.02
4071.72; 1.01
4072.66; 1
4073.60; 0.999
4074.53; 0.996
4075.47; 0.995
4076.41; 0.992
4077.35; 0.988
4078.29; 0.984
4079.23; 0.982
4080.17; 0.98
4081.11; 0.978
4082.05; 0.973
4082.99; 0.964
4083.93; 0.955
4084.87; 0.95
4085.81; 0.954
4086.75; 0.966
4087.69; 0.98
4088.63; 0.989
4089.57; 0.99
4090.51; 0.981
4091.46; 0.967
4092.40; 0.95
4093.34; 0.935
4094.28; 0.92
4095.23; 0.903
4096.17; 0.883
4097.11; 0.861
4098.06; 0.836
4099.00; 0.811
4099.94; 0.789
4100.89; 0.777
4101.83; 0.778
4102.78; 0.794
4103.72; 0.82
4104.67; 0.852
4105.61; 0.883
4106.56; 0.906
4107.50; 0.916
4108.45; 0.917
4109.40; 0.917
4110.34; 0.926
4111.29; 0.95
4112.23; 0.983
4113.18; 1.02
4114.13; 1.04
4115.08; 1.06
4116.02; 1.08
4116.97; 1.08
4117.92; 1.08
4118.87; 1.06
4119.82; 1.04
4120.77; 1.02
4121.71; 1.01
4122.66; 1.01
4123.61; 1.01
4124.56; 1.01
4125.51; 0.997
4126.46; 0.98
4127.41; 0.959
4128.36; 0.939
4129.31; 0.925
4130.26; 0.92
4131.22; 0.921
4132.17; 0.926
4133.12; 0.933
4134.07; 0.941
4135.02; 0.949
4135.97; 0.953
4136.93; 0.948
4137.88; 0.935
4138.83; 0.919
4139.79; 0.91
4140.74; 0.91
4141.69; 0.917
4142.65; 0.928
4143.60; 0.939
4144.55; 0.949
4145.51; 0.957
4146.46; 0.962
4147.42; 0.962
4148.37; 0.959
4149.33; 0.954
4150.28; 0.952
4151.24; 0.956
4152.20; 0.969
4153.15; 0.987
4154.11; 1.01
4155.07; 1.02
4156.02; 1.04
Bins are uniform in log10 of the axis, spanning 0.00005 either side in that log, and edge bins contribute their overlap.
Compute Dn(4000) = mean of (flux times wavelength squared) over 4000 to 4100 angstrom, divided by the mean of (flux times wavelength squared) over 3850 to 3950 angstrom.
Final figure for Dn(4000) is 1.67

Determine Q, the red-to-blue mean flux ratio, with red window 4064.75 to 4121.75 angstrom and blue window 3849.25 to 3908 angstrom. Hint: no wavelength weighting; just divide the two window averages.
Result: 1.47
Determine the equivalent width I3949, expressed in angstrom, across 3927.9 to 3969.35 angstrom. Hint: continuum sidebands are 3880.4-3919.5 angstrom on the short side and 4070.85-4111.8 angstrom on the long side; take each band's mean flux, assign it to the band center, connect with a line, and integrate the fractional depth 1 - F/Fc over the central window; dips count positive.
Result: 9.71 angstrom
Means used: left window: 0.683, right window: 0.929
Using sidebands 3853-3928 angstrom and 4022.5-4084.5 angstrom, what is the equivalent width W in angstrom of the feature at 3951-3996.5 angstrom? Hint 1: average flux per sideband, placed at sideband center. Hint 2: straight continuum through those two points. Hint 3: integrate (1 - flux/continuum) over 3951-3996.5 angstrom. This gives 7.7 angstrom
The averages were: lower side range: 0.675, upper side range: 0.998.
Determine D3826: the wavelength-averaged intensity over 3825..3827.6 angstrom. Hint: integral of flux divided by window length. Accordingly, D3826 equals 0.554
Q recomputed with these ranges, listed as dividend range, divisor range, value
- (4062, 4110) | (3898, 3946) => 1.45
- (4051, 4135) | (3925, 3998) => 1.48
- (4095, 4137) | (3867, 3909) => 1.44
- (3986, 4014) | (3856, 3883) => 1.47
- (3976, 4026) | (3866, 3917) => 1.41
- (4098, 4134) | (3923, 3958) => 1.58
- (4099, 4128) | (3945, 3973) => 1.59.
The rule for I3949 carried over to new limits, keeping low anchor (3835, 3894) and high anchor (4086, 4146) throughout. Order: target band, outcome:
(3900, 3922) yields -3.0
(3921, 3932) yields 1.7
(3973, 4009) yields -4.1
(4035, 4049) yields -2.9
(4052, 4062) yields -1.4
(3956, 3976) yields 6.0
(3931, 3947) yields 4.6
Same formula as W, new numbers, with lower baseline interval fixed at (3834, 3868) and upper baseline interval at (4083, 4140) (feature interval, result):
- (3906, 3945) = 3.58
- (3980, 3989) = -0.79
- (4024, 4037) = -2.72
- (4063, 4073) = -1.09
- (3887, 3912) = -0.97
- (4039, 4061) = -3.56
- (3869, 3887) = 0.06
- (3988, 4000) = -2.44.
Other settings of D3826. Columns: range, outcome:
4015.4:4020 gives 1.09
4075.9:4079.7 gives 0.985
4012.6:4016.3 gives 1.05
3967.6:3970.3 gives 0.342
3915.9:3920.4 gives 0.747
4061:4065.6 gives 0.947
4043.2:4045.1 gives 1.01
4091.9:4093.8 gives 0.945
